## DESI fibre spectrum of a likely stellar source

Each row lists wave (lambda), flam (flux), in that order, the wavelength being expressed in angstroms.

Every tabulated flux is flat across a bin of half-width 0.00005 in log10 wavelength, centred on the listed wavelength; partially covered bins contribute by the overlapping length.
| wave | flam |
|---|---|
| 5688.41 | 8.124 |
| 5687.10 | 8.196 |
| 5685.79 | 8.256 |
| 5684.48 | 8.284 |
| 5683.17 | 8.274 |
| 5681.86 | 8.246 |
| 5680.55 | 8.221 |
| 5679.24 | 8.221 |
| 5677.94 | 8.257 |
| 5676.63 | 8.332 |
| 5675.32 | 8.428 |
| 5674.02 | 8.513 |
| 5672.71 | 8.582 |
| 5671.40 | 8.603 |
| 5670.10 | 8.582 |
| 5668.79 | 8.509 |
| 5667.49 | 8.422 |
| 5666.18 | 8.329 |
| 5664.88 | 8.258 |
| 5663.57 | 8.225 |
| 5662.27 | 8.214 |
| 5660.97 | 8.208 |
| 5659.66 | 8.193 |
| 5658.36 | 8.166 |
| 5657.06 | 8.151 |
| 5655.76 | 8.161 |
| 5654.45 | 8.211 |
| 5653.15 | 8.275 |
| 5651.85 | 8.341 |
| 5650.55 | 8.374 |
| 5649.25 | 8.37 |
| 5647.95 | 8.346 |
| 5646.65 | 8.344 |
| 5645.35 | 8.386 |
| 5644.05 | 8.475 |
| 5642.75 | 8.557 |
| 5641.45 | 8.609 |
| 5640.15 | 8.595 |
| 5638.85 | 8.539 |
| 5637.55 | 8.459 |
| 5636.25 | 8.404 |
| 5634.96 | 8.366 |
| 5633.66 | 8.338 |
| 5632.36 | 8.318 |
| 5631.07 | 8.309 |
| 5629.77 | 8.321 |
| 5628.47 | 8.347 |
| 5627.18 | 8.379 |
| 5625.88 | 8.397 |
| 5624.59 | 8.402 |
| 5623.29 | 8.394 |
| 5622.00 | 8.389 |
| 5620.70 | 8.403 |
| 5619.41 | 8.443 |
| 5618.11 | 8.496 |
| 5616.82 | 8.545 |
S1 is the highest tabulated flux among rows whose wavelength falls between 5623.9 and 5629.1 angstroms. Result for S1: 8.402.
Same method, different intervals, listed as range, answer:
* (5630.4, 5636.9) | 8.404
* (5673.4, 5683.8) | 8.513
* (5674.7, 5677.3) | 8.428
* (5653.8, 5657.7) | 8.211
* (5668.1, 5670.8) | 8.582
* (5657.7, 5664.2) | 8.225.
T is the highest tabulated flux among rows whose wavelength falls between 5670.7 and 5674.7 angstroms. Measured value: 8.603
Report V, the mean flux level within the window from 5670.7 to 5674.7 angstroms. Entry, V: 8.58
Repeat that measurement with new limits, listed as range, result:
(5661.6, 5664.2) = 8.24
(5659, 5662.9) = 8.2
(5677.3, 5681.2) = 8.24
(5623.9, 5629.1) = 8.38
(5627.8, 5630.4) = 8.34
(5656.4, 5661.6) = 8.18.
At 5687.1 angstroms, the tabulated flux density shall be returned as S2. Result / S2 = 8.196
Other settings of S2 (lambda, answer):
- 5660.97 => 8.208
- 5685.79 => 8.256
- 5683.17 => 8.274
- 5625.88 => 8.397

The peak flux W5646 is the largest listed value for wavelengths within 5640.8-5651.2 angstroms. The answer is 8.609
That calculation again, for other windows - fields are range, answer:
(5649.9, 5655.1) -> 8.374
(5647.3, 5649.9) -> 8.37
